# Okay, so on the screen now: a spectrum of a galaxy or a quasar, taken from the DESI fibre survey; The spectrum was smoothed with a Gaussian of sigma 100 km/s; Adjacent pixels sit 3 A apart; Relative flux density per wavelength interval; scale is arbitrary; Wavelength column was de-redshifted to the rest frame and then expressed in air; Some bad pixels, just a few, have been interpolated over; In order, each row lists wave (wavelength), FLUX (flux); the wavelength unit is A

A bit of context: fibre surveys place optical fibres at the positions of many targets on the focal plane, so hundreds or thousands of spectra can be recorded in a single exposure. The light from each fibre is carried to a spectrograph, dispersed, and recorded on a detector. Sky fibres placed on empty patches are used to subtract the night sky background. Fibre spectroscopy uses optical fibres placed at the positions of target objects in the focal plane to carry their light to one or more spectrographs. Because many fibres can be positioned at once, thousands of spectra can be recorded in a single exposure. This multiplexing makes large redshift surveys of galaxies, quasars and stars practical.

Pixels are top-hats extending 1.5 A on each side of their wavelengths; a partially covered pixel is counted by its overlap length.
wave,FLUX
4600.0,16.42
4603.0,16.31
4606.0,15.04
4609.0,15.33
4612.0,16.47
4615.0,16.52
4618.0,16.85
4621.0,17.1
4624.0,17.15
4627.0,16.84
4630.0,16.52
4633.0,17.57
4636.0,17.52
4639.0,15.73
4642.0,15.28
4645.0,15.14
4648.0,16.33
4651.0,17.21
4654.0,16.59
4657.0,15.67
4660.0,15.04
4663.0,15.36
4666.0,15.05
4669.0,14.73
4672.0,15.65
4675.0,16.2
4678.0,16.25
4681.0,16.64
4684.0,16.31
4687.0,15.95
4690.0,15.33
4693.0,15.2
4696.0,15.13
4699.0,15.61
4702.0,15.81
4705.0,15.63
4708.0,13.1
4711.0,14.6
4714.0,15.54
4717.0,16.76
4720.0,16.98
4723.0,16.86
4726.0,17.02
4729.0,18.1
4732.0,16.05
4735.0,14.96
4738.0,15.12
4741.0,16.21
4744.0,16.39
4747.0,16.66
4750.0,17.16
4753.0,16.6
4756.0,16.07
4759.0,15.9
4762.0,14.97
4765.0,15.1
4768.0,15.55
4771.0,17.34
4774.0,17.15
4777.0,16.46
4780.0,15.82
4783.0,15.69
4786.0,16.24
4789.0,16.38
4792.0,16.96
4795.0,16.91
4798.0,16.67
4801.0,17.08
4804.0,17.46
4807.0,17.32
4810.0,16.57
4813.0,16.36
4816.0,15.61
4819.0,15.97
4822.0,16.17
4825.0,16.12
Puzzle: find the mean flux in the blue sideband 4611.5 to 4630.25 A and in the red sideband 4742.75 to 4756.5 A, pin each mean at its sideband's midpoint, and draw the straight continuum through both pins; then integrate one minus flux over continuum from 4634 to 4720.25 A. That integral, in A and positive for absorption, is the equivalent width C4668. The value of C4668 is 5.1 A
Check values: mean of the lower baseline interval 16.8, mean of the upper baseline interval 16.6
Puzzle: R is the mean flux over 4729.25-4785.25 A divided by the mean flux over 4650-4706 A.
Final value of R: 1.02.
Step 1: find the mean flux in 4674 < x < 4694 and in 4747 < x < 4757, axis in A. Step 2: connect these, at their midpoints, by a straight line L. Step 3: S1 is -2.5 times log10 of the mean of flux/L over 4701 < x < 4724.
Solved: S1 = 0.04 mag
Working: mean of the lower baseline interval 16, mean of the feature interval 15.6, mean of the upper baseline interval 16.6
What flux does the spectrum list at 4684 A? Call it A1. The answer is 16.31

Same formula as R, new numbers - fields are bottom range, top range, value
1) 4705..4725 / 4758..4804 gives 1.04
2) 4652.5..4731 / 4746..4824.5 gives 1.04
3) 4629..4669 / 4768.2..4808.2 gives 1.04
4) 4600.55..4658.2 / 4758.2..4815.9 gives 1.00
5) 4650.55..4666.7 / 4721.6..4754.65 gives 1.04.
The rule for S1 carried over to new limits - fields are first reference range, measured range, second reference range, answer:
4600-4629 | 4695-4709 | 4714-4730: 0.12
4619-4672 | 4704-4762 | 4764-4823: 0.02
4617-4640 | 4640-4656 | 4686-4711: 0.02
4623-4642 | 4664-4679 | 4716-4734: 0.09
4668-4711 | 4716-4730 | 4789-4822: -0.08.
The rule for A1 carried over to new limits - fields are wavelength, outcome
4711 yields 14.6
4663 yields 15.36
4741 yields 16.21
